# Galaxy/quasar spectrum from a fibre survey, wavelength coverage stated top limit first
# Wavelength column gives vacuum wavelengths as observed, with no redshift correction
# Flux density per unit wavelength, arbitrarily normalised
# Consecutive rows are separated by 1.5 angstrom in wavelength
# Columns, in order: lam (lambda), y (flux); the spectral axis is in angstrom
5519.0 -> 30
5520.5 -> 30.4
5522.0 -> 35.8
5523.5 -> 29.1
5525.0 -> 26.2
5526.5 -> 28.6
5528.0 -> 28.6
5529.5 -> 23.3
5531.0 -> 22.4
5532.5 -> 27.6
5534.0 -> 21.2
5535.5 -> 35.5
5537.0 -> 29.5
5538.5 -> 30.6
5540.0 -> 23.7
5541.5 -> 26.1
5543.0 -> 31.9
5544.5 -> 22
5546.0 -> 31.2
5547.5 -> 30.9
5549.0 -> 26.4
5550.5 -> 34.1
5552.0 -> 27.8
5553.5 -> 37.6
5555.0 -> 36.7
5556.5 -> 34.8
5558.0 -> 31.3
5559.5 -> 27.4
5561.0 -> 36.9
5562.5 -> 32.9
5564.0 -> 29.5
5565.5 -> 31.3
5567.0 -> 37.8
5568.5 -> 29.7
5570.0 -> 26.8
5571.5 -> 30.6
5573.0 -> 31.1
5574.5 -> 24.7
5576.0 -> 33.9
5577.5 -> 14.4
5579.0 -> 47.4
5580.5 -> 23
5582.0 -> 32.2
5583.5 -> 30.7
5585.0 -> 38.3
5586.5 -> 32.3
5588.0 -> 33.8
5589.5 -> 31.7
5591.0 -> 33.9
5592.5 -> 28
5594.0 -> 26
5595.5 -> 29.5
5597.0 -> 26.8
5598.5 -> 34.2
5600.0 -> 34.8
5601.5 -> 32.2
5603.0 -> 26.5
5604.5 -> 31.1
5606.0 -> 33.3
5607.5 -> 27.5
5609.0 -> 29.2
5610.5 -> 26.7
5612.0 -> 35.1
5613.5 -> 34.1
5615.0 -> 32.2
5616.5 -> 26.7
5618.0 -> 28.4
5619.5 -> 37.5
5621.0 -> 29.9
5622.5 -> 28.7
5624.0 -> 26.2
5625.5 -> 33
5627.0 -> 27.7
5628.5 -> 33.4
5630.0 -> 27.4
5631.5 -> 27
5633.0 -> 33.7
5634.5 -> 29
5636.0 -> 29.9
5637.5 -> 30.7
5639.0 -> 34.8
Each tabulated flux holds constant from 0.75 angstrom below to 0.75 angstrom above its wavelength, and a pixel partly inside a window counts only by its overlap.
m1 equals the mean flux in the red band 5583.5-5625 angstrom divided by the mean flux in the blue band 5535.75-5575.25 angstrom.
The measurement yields 1.01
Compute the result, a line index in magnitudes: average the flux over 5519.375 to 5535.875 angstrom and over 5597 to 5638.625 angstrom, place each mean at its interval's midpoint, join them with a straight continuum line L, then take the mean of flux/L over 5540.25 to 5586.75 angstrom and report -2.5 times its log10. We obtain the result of -0.07 mag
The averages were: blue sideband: 27.9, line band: 30.9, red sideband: 30.6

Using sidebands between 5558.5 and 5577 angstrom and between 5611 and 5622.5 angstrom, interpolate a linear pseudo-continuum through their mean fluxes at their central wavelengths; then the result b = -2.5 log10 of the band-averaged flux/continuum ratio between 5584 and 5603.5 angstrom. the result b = -0.01 mag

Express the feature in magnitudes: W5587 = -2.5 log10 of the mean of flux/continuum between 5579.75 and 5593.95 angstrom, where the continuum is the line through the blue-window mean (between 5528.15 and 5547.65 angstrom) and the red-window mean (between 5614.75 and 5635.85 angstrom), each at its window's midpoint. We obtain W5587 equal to -0.09 mag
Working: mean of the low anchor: 27.3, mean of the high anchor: 30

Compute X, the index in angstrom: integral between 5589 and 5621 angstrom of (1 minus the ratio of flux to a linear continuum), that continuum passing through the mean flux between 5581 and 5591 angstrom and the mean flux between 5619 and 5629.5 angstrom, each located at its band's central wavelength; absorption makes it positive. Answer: 1.1 angstrom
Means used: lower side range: 33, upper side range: 30.7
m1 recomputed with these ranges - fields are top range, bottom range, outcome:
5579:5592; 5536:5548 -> 1.16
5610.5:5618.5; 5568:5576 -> 1.07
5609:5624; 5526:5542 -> 1.14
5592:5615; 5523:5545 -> 1.12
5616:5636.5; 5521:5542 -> 1.08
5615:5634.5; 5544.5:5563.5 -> 0.94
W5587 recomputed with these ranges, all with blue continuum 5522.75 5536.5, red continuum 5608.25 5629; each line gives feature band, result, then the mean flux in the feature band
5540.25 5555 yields -0.082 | 29.9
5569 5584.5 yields -0.027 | 29.6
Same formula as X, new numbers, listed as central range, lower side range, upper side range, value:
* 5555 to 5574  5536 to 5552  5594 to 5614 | -1.6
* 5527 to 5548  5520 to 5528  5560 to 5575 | 2.0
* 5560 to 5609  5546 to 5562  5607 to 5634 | 0.6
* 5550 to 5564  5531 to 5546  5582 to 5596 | -2.0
